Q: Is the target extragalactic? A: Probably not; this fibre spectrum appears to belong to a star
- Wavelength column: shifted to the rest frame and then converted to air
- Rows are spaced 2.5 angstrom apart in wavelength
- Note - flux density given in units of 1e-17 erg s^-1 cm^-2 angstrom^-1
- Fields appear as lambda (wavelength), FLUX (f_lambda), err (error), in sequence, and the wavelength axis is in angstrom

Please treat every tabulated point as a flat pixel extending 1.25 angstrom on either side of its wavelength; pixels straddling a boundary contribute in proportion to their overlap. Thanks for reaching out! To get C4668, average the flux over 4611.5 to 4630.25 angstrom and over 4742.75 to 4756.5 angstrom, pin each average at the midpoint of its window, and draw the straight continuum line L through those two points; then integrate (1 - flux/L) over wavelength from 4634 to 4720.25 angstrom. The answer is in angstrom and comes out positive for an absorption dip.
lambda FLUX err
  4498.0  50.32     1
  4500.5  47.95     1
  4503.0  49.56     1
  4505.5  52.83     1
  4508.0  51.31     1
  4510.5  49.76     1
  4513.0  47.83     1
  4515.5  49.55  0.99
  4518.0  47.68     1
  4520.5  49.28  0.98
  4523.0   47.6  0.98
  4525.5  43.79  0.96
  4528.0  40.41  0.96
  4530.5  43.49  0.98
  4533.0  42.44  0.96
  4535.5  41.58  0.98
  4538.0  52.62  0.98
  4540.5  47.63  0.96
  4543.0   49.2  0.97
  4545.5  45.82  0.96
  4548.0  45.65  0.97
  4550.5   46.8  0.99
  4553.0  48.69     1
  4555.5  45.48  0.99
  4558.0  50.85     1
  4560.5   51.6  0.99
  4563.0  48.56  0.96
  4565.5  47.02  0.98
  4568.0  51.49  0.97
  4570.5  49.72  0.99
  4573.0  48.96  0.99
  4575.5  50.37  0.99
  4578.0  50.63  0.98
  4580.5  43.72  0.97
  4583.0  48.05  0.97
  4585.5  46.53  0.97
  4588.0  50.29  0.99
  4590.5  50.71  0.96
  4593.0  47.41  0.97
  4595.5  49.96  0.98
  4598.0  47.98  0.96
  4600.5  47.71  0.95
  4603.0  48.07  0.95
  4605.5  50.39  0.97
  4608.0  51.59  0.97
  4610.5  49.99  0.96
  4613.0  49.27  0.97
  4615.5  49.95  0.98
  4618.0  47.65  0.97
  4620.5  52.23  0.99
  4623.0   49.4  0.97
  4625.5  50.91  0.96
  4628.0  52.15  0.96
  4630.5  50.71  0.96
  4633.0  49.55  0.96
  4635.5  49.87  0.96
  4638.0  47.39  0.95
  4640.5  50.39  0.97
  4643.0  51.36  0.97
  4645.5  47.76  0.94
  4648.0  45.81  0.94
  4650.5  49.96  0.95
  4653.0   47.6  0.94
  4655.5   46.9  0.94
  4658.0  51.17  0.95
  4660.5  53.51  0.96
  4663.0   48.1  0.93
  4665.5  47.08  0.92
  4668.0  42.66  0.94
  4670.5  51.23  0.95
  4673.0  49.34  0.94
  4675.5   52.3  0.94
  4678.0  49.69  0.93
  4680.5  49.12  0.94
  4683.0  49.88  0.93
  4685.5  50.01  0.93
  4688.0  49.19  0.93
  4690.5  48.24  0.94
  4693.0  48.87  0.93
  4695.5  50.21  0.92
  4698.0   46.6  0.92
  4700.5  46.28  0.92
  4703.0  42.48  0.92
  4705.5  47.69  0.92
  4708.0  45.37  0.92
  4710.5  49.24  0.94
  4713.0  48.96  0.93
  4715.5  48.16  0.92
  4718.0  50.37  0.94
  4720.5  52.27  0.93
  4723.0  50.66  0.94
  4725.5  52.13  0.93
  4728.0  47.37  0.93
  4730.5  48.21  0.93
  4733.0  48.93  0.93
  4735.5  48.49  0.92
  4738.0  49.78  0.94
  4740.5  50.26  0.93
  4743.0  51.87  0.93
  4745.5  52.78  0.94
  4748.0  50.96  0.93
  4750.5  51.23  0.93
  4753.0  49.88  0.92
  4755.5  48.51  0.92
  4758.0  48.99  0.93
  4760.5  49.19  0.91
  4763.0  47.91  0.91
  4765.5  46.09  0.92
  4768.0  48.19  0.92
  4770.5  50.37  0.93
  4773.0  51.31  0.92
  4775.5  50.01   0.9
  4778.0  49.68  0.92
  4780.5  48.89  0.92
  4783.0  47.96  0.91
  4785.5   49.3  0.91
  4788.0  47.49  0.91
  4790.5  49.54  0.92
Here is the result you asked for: 3.2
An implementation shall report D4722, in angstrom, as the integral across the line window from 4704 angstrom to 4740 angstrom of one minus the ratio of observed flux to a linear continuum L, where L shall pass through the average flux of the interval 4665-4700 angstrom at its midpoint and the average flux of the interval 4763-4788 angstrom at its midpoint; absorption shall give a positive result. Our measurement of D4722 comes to -0.1 angstrom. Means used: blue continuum 48.9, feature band 49.1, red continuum 49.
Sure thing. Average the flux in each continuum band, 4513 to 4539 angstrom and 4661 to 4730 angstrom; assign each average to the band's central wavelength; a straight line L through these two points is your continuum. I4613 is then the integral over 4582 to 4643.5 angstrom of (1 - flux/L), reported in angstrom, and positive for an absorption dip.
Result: -2.9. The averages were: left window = 45.9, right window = 48.7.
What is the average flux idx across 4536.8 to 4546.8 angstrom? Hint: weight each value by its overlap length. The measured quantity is 48.8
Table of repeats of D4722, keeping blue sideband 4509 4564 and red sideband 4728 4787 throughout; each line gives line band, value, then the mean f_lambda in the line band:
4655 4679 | -0.4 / 49.3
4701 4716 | 0.6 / 46.9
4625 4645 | -0.8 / 50.2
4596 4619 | -0.6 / 49.2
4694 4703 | 0.3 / 47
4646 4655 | 0.1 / 47.7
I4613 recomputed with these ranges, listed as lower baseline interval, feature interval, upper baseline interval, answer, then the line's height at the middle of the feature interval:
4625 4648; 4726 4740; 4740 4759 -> 0.5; 50.5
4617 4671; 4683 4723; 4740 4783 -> 0.9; 49.5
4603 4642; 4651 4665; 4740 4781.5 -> 0.2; 50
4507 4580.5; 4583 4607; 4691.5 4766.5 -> -0.4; 48.1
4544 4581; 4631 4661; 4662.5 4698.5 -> -0.3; 48.8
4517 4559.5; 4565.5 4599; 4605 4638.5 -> -0.3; 48.4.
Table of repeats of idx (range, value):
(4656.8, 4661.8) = 52.3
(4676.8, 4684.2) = 49.6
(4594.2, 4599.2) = 49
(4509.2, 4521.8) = 48.8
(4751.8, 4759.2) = 49.1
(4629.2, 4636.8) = 50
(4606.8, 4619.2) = 49.7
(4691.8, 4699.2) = 48.6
